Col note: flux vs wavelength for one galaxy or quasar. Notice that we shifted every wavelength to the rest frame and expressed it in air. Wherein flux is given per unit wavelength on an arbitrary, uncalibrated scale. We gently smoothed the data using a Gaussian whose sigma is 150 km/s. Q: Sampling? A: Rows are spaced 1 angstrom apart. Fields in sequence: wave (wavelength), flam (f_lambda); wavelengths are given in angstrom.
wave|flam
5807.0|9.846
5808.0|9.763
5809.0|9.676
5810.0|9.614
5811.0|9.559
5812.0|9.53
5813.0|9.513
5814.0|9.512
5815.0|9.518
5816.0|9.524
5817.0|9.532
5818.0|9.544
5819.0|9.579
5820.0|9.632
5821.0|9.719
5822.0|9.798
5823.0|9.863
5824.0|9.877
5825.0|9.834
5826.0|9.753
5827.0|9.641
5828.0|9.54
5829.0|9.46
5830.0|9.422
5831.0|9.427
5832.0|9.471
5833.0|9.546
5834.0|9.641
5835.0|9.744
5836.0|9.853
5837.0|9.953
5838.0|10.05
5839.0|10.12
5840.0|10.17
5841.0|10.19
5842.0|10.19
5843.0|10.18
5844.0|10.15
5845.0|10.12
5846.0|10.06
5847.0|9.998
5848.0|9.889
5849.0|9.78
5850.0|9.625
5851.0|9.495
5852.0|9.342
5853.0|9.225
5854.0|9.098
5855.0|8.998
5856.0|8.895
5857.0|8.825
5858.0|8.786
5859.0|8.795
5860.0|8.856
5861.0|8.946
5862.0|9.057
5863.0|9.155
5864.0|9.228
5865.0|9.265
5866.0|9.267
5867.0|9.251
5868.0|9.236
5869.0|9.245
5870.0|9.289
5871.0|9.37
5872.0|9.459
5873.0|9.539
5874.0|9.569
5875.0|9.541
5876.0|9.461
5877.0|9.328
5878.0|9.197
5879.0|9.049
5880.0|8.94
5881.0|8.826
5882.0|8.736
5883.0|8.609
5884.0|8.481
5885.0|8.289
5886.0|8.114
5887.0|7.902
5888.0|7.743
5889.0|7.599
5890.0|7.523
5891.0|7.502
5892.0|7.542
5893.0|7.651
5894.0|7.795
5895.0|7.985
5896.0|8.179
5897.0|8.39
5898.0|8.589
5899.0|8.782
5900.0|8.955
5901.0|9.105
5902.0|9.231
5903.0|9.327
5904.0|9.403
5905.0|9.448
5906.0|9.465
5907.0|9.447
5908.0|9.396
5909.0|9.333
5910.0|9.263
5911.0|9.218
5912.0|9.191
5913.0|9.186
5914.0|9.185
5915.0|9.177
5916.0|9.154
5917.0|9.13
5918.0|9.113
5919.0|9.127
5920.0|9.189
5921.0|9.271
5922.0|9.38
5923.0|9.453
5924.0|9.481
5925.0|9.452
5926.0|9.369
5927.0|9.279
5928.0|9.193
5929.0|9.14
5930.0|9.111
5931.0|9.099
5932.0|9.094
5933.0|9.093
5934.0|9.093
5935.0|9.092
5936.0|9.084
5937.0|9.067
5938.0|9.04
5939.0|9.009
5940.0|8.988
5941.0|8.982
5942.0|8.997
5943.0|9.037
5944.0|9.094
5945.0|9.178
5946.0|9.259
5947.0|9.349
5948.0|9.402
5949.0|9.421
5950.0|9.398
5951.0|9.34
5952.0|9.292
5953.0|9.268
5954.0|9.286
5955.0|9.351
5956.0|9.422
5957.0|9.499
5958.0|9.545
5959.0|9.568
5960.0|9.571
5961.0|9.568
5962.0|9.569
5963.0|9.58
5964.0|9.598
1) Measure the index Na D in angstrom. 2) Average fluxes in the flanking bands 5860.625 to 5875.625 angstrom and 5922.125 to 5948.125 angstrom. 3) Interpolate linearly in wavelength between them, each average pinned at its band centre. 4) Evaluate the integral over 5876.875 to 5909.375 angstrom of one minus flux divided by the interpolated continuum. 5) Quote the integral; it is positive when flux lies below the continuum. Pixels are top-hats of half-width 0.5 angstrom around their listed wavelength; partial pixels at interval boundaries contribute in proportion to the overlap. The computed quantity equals 2.32 angstrom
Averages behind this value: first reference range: 9.3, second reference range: 9.17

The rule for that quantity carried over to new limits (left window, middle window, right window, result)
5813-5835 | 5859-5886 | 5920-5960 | 1.0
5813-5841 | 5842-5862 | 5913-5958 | 0.3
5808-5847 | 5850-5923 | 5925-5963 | 4.3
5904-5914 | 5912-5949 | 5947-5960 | 0.7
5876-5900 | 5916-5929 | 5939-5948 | -0.7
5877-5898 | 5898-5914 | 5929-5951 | -1.3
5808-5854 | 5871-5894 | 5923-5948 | 2.1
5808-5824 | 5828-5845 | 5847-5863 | -0.8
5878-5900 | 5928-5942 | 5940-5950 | -0.1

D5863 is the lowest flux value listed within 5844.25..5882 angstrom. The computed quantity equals 8.736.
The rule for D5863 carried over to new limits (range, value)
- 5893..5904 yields 7.651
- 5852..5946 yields 7.502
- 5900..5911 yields 8.955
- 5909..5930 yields 9.111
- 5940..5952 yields 8.982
